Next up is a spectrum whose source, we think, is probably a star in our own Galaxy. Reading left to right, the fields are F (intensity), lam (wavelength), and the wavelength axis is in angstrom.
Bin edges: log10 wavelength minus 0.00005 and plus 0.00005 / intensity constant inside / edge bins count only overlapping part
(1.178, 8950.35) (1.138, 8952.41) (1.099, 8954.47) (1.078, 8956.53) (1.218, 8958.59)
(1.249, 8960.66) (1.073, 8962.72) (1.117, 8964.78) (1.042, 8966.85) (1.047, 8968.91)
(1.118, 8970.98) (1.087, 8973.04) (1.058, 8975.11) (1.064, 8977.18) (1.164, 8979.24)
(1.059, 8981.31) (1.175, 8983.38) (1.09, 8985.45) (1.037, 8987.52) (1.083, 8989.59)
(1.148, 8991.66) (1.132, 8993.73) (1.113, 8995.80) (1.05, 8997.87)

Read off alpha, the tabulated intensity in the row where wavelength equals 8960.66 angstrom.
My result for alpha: 1.249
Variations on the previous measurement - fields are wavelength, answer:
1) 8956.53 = 1.078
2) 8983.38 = 1.175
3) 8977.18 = 1.064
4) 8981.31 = 1.059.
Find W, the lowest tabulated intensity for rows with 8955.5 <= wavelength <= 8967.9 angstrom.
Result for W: 1.042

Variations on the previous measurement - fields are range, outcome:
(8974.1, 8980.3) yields 1.058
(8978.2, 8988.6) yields 1.037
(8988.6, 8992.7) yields 1.083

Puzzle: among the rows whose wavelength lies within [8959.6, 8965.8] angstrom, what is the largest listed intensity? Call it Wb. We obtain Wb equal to 1.249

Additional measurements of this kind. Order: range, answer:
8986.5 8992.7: 1.148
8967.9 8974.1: 1.118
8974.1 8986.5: 1.175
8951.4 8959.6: 1.218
